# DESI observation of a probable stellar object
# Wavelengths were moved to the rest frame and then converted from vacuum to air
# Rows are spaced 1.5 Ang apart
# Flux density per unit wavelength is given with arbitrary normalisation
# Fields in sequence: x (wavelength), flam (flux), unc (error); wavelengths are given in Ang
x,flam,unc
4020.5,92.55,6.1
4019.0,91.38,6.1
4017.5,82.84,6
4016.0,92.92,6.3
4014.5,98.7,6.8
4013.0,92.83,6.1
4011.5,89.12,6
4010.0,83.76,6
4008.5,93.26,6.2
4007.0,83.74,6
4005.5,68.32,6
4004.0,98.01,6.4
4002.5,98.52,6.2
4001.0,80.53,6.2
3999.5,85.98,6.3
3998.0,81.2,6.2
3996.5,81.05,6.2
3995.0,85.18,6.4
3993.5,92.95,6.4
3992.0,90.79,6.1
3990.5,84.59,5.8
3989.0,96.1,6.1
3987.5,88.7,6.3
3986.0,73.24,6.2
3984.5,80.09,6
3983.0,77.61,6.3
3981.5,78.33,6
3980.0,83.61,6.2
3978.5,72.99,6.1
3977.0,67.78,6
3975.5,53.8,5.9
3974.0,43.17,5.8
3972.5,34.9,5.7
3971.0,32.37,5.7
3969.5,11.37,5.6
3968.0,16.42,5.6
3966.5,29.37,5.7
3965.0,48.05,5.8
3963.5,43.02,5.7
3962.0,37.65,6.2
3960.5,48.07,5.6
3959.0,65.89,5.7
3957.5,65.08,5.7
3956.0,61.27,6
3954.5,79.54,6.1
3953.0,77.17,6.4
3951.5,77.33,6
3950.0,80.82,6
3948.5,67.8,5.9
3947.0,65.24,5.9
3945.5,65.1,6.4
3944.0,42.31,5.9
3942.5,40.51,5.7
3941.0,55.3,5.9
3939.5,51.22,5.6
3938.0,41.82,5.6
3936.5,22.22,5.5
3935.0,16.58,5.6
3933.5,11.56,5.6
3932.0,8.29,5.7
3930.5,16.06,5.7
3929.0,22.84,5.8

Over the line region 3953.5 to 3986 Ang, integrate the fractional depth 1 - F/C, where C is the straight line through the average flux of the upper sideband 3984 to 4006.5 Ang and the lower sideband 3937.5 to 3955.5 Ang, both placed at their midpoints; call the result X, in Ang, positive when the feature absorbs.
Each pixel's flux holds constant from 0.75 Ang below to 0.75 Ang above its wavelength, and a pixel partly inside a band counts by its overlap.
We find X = 8.5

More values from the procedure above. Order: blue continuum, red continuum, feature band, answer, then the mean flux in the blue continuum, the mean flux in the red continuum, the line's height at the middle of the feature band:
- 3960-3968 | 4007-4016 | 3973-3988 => -3.61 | 38.7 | 91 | 56.9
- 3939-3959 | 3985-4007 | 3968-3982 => 4.77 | 64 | 85.9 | 76.1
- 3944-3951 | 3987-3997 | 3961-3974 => 7.46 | 67.1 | 88.7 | 76.8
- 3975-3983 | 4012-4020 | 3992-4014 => -0.57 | 72.4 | 91.7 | 84.9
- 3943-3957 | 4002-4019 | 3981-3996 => -0.60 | 67.9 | 89.2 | 81.5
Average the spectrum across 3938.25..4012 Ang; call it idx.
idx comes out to 67.3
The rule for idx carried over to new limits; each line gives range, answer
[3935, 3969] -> 52.6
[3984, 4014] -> 86.6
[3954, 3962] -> 61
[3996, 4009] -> 85.6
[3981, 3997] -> 84.6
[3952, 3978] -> 48.5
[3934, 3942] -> 36.7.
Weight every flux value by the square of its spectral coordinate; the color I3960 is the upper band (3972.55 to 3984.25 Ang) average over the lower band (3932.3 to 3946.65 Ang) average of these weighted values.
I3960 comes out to 1.8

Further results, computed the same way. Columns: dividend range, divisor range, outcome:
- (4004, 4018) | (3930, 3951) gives 2.14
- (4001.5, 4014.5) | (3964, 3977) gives 2.53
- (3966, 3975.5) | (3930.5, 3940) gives 1.28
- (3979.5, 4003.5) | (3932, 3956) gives 1.68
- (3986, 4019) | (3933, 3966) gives 1.70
